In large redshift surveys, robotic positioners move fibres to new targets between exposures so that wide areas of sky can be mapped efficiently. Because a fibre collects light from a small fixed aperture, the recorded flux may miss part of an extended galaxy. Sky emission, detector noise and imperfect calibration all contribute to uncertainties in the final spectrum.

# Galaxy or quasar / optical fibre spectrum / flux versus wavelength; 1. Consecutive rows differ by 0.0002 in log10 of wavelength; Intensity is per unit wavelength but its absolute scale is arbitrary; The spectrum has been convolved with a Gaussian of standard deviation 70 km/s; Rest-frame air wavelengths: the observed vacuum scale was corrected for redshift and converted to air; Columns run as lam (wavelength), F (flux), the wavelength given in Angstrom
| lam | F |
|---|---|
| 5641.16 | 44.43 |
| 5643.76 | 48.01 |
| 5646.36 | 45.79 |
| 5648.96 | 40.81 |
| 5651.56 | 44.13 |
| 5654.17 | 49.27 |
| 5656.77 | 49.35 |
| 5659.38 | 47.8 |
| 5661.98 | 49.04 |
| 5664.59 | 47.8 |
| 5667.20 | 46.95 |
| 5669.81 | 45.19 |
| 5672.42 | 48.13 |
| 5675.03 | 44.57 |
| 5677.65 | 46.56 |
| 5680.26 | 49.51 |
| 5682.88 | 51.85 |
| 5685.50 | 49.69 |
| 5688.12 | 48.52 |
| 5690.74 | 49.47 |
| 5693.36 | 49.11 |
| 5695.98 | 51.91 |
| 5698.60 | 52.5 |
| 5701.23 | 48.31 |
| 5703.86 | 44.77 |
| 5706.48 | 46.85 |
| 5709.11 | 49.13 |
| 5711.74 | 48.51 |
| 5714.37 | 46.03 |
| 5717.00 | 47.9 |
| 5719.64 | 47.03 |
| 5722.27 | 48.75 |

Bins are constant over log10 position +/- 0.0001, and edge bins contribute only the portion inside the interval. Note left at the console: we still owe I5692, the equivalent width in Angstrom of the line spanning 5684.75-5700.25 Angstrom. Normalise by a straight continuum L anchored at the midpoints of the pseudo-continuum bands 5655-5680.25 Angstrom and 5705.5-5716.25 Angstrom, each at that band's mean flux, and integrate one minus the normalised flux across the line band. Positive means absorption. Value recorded -0.8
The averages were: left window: 47.4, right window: 47.7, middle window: 50.2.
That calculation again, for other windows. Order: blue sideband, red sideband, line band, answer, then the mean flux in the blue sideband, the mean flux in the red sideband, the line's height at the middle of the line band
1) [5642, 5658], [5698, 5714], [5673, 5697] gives -0.8 Angstrom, 46.2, 48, 47.3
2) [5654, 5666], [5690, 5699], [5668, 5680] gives 0.7 Angstrom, 48.6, 50.7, 49.4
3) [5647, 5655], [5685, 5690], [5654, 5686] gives -0.8 Angstrom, 44.5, 49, 46.9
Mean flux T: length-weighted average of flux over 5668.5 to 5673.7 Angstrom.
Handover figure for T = 46.7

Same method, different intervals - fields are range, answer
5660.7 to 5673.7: 47.4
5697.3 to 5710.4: 48.3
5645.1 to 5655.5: 45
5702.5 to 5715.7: 47.1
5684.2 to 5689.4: 49.1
